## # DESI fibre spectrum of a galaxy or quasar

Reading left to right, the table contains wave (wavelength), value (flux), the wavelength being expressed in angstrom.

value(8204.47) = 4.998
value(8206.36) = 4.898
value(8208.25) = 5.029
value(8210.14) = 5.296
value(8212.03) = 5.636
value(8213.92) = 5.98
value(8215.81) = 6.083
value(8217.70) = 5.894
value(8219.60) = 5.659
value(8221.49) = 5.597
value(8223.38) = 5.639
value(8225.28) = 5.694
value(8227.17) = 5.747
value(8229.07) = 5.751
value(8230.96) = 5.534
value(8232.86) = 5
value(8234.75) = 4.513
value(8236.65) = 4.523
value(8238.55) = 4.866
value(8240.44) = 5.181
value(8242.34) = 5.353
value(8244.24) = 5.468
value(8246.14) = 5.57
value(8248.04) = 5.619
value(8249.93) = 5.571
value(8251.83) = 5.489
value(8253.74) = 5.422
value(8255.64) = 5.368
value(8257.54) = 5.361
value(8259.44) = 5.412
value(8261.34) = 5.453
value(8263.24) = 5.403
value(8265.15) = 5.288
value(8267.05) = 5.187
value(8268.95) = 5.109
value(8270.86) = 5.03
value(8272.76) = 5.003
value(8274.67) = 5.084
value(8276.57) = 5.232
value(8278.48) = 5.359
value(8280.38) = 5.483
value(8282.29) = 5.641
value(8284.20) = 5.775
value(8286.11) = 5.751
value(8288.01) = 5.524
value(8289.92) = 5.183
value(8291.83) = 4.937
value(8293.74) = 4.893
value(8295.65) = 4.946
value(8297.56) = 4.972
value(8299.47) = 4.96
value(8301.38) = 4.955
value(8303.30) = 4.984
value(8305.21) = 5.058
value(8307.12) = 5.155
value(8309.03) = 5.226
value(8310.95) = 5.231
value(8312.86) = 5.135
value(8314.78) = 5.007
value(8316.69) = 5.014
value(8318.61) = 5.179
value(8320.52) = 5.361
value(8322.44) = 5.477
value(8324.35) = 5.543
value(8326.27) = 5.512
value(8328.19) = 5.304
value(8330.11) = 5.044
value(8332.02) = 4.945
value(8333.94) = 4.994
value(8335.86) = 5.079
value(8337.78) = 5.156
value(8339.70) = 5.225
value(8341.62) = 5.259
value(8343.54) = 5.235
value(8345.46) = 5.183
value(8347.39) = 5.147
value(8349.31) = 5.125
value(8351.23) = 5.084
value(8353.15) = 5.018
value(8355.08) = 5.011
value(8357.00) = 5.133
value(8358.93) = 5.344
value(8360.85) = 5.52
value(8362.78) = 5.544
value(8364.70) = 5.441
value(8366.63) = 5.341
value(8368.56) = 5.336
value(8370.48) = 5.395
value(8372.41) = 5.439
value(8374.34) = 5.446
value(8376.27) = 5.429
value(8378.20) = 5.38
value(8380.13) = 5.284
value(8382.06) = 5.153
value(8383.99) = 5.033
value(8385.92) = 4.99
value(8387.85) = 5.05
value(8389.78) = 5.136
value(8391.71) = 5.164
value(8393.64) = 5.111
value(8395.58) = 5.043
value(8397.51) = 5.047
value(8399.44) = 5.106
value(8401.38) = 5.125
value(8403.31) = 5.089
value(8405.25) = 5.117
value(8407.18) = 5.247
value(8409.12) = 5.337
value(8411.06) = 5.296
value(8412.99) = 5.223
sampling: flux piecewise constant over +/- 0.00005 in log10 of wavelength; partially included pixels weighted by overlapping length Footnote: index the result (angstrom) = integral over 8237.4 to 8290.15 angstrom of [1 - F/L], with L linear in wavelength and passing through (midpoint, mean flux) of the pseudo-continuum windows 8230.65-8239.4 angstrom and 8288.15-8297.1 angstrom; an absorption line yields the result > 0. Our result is -4.6 angstrom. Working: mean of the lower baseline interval 4.84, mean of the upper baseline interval 5.04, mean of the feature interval 5.36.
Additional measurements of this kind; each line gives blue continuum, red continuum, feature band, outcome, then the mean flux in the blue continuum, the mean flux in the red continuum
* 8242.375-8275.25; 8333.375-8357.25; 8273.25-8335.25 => 0.23 angstrom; 5.35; 5.13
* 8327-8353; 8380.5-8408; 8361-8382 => -1.14 angstrom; 5.14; 5.11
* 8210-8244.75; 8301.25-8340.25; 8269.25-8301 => 0.30 angstrom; 5.45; 5.17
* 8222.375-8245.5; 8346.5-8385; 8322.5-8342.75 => 0.23 angstrom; 5.28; 5.28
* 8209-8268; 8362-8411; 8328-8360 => 0.96 angstrom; 5.44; 5.23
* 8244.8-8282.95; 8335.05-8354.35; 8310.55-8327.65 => -0.20 angstrom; 5.35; 5.15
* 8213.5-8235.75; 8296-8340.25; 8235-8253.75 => 0.74 angstrom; 5.58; 5.15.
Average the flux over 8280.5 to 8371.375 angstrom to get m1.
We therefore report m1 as 5.22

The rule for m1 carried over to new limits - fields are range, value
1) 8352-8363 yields 5.24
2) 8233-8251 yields 5.18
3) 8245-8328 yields 5.28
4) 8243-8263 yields 5.47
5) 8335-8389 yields 5.24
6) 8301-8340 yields 5.17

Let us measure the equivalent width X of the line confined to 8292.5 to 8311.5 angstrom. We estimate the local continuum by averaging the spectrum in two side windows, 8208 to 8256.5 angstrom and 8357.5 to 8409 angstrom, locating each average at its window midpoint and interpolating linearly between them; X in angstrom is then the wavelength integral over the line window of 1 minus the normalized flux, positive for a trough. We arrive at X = 1.1 angstrom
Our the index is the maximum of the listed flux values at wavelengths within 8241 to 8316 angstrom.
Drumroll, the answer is 5.775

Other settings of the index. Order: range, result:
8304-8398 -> 5.544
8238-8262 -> 5.619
